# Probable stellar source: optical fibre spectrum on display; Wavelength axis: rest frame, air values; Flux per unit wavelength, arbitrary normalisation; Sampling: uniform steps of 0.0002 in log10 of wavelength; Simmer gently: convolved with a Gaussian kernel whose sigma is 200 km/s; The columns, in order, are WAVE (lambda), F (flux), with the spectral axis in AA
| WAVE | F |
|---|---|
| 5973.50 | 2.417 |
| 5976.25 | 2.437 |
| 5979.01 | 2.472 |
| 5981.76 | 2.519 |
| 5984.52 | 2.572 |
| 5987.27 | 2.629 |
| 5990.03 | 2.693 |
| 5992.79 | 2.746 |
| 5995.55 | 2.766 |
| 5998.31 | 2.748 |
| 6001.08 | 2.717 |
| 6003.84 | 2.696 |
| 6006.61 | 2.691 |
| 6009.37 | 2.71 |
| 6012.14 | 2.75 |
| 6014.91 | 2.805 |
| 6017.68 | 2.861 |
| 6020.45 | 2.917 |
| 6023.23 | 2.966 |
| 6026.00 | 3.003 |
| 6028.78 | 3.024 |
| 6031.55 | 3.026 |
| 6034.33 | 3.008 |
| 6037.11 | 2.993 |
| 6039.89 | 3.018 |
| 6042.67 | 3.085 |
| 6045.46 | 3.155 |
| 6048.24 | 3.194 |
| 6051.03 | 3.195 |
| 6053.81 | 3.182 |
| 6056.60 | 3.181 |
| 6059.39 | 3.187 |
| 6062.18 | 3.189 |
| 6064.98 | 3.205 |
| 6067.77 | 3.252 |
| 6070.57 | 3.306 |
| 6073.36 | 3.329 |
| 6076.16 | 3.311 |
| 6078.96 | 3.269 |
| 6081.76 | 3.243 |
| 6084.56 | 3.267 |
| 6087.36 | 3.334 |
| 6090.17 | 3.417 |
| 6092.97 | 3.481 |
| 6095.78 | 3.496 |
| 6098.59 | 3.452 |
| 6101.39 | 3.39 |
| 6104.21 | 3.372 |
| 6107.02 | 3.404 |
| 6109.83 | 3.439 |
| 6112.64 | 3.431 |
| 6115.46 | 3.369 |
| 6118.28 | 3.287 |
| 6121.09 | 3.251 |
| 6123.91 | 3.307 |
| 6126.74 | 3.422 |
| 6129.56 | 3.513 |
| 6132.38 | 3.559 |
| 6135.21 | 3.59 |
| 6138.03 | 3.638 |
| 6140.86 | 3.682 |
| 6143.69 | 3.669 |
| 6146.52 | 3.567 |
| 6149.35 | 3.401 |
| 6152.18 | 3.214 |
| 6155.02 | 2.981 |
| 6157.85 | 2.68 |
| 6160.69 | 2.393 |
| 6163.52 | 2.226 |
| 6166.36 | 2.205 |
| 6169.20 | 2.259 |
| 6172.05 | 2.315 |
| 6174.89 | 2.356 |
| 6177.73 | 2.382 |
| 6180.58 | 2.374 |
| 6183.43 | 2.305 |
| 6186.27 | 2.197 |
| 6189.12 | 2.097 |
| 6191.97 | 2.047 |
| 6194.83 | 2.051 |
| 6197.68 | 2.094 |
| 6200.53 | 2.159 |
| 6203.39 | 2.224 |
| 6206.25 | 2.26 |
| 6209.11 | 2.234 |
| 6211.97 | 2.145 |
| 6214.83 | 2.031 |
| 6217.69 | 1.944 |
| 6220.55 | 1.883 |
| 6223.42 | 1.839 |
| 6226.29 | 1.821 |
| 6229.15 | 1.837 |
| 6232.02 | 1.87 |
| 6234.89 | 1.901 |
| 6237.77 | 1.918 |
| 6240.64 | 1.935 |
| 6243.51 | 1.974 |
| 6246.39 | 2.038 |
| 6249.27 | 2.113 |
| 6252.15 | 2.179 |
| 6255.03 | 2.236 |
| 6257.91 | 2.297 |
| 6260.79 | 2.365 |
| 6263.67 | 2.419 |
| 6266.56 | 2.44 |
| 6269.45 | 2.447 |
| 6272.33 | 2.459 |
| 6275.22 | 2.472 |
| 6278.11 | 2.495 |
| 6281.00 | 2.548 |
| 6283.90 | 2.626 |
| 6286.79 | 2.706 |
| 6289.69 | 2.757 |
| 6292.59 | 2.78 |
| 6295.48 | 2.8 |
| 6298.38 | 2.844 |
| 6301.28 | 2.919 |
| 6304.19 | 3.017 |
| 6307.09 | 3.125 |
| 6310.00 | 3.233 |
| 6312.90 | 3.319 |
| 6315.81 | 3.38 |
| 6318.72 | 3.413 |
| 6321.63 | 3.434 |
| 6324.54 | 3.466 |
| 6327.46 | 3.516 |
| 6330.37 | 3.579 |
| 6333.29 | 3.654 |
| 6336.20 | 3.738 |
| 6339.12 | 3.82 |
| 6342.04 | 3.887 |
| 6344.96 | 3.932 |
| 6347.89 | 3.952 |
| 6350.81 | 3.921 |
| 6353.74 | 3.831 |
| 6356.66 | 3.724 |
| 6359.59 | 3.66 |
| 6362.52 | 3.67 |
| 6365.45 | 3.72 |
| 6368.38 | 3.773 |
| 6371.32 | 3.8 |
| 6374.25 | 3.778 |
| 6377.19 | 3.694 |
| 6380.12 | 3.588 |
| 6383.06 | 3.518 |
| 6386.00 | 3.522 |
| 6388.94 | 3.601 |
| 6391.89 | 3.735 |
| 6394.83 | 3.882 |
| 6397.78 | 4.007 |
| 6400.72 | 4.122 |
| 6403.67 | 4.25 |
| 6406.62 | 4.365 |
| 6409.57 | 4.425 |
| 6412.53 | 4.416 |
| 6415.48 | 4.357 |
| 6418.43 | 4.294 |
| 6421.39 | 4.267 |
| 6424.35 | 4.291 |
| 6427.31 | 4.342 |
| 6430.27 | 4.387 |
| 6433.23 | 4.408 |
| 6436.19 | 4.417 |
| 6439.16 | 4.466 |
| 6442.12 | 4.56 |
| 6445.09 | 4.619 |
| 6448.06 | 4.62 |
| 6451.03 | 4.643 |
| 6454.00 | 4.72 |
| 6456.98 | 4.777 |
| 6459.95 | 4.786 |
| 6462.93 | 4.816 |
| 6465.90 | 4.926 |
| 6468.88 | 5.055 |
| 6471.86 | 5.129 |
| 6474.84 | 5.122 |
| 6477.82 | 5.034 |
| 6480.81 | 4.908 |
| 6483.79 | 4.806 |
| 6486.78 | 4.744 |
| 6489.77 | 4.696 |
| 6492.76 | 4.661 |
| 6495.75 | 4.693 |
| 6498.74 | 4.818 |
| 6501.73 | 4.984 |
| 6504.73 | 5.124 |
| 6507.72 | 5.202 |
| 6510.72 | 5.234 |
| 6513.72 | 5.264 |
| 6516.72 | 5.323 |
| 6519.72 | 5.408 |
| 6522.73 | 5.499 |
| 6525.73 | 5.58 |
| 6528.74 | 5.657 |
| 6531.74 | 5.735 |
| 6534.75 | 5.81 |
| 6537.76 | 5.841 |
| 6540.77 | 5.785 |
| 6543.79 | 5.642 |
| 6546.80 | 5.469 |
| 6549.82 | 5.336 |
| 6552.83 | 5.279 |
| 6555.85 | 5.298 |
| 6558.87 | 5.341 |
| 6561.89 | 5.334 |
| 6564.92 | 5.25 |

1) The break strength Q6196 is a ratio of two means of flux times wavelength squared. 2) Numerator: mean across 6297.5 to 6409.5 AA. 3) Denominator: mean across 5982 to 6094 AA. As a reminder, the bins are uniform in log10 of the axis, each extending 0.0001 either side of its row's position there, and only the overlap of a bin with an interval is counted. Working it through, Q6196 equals 1.34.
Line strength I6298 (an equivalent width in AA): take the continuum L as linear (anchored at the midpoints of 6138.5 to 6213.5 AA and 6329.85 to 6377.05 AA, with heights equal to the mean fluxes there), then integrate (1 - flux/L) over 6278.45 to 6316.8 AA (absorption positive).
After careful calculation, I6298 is 5.4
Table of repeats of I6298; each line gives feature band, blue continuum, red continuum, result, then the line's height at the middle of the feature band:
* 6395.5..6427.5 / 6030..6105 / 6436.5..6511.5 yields 2.2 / 4.59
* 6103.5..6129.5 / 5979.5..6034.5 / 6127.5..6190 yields -4.9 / 2.84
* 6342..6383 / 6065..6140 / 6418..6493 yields 5.4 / 4.34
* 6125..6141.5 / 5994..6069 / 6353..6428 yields -1.5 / 3.25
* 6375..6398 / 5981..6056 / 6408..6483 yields 3.7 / 4.39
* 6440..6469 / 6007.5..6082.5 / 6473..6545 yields 1.4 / 4.98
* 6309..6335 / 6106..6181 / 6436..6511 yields 3.7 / 4.03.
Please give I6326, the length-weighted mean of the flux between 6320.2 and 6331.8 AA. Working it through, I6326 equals 3.5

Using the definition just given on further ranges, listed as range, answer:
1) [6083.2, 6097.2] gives 3.4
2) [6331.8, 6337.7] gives 3.7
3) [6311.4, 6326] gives 3.4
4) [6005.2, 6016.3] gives 2.74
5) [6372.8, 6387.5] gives 3.62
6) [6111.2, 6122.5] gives 3.34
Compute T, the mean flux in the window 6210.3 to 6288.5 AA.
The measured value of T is 2.19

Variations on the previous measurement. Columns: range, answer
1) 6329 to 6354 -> 3.81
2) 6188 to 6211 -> 2.15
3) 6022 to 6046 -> 3.03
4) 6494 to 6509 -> 4.96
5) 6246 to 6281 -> 2.35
